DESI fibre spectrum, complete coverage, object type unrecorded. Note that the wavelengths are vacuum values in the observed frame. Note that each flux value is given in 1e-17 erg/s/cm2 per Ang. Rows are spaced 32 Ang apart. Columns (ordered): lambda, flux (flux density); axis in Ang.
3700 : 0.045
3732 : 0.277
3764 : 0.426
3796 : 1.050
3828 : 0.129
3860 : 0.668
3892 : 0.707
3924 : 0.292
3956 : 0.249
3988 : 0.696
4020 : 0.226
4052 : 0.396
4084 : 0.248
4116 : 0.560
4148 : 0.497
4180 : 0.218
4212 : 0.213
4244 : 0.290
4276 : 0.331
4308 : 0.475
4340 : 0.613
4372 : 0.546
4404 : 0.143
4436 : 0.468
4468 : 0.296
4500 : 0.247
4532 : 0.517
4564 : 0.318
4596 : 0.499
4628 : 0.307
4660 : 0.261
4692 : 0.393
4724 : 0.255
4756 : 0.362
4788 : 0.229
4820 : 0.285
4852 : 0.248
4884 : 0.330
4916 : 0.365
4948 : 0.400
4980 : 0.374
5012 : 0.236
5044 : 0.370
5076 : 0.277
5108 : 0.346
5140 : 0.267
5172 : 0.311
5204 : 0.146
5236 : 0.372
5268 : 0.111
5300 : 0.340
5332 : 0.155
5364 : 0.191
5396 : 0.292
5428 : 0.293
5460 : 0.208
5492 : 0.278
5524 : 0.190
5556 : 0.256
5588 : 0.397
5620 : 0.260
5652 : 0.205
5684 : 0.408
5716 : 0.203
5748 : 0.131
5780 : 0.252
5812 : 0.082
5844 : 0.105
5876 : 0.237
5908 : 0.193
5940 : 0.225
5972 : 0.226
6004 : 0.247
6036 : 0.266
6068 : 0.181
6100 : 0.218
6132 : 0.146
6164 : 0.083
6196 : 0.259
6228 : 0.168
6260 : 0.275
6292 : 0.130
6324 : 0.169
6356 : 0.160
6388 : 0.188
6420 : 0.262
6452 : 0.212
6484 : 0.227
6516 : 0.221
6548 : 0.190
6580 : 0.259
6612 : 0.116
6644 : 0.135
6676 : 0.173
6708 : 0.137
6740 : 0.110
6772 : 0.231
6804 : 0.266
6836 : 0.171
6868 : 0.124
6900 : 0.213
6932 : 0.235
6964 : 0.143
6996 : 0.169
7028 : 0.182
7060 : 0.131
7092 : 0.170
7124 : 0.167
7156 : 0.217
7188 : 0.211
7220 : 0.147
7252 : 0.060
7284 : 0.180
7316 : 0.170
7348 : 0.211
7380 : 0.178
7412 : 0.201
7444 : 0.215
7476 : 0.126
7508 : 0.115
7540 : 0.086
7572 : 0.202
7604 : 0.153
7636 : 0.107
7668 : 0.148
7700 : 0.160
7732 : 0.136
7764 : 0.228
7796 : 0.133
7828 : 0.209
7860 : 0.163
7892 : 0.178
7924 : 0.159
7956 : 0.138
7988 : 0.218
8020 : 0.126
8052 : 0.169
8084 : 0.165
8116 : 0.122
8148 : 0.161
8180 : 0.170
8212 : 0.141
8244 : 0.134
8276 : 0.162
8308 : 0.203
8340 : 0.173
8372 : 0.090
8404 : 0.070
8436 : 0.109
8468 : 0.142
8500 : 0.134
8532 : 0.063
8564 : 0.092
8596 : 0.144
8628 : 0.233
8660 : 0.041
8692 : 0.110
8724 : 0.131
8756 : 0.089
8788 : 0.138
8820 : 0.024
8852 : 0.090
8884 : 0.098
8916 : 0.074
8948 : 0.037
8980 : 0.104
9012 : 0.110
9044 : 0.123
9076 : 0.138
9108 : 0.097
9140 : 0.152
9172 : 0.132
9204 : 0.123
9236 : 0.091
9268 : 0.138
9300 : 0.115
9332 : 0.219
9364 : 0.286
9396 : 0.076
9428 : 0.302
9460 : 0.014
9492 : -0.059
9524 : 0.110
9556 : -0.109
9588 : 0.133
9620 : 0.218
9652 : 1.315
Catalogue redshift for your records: 1.59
